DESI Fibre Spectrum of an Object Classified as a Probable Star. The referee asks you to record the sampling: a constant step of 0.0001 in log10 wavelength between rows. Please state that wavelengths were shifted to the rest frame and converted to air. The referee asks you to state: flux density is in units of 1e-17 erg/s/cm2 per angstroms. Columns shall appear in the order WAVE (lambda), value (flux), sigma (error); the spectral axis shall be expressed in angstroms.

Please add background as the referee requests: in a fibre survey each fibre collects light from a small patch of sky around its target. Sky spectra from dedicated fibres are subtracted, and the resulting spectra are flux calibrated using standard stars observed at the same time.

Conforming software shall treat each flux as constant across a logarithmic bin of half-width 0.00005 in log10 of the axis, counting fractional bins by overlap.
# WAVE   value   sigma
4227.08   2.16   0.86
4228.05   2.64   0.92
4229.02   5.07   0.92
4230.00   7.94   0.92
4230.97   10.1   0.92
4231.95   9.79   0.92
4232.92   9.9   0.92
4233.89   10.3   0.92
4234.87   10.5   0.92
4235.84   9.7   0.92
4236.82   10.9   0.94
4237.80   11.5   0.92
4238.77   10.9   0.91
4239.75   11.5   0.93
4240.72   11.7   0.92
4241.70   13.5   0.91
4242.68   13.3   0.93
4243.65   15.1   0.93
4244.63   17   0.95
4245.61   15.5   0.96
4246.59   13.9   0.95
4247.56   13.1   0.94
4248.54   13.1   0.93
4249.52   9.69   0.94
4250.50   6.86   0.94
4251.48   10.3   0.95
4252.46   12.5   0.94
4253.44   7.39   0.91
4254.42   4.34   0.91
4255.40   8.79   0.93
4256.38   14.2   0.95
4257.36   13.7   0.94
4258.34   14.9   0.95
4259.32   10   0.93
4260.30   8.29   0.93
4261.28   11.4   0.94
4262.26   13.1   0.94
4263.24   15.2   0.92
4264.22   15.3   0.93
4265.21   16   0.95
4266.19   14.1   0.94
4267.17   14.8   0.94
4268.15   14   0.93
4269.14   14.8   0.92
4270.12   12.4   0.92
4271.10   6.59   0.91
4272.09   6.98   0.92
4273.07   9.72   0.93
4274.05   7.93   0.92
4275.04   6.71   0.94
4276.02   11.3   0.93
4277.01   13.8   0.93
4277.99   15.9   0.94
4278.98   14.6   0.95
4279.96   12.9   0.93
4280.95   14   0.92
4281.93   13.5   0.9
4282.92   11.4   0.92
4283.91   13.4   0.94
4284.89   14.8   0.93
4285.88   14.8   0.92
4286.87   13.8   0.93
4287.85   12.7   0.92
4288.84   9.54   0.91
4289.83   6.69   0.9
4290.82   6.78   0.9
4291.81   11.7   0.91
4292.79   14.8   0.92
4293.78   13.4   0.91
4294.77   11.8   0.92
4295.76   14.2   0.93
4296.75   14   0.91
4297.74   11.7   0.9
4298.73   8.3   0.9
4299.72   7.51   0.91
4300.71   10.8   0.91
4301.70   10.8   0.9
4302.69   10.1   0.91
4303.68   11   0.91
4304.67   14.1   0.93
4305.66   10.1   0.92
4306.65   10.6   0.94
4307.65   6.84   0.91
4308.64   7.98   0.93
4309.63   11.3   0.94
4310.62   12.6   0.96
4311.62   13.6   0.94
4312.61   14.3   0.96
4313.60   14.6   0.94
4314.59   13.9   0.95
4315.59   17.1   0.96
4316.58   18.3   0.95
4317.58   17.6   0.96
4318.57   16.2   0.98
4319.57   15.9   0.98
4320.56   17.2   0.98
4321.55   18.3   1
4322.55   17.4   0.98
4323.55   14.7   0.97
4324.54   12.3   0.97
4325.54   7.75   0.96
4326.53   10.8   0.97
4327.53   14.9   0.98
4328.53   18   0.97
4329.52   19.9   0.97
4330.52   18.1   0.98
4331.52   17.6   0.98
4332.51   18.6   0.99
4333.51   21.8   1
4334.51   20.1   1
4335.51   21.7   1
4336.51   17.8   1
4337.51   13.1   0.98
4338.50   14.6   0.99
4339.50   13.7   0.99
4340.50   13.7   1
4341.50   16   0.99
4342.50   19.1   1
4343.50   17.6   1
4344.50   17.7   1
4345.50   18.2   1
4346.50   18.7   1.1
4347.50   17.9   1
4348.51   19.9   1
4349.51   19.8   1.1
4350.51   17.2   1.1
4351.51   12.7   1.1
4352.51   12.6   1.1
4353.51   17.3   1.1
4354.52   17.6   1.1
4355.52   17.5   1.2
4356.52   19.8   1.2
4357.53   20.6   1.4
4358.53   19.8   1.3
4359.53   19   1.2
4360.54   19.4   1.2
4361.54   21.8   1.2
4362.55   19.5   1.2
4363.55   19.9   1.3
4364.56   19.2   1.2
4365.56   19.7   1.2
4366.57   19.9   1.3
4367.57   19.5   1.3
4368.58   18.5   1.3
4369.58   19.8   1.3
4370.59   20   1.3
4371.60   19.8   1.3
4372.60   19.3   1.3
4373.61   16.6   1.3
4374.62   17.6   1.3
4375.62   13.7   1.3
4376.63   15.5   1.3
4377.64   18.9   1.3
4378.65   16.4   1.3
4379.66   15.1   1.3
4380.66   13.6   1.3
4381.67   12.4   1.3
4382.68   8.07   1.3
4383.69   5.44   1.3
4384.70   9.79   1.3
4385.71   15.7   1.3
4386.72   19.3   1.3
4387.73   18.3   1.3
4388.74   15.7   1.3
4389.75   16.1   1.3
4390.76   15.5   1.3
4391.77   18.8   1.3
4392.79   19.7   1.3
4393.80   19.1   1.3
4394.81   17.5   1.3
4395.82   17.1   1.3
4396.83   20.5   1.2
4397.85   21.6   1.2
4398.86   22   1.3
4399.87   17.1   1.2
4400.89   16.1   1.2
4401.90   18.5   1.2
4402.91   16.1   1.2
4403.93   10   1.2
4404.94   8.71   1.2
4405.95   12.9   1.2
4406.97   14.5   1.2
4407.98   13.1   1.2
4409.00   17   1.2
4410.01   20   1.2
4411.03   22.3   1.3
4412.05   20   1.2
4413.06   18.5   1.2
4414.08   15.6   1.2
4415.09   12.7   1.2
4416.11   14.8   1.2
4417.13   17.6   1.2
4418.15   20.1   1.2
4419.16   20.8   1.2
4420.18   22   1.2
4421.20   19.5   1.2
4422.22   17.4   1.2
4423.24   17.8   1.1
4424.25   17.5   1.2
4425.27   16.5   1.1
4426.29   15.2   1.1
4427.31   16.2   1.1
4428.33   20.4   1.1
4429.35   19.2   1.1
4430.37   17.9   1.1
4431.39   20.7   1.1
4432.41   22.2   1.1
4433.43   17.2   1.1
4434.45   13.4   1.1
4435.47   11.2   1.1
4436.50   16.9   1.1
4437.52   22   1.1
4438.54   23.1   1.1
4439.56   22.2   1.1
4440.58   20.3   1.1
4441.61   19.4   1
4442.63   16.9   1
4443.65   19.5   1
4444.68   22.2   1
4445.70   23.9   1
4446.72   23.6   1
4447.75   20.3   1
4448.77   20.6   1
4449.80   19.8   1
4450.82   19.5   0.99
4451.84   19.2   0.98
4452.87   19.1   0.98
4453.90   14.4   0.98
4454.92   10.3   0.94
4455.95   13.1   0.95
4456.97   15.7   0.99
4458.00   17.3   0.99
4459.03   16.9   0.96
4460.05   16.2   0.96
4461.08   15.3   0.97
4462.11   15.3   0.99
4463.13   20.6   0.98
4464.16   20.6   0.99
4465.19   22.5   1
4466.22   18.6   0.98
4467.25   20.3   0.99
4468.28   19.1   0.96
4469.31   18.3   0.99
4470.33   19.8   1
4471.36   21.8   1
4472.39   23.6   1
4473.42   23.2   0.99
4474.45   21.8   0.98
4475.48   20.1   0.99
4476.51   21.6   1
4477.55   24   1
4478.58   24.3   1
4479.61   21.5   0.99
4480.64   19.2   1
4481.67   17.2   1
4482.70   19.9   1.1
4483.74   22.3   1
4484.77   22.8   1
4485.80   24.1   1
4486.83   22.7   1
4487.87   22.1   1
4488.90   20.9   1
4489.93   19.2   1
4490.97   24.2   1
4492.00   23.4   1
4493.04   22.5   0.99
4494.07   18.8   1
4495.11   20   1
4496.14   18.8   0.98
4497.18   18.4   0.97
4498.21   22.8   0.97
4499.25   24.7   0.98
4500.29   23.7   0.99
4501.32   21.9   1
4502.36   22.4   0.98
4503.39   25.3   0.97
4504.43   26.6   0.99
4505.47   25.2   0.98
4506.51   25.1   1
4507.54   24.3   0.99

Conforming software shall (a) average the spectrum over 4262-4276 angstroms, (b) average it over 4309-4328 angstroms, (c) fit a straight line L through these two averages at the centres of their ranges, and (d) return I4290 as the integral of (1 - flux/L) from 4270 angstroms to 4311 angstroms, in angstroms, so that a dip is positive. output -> 5.6 angstroms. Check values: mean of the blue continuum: 11.9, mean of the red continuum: 14.6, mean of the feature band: 11.3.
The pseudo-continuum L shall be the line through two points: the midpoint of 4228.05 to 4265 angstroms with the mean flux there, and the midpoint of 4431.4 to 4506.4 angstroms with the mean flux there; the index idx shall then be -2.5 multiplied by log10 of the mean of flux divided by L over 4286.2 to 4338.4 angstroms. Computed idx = 0.02 mag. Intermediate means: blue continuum 11.3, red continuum 20.3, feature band 13.8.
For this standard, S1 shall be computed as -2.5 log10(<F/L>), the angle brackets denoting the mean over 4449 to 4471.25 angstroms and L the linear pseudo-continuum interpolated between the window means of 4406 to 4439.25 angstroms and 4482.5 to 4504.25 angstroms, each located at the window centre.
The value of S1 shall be 0.13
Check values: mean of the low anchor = 17.9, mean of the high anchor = 22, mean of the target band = 17.8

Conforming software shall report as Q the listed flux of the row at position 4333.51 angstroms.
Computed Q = 21.8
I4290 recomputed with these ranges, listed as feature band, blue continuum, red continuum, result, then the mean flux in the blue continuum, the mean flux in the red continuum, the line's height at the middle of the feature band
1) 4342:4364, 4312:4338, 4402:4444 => -2.1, 16.4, 17.6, 16.8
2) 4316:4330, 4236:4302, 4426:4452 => -1.3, 11.9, 19.4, 14.3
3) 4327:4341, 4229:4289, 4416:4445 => -2.4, 11.9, 18.7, 14.8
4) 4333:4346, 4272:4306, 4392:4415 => -3.0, 11.7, 17.1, 14.1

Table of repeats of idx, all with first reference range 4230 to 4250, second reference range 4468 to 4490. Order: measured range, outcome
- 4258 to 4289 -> 0.07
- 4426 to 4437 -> 0.13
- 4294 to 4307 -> 0.27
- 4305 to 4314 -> 0.28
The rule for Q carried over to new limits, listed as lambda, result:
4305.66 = 10.1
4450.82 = 19.5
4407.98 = 13.1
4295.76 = 14.2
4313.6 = 14.6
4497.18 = 18.4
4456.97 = 15.7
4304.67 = 14.1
